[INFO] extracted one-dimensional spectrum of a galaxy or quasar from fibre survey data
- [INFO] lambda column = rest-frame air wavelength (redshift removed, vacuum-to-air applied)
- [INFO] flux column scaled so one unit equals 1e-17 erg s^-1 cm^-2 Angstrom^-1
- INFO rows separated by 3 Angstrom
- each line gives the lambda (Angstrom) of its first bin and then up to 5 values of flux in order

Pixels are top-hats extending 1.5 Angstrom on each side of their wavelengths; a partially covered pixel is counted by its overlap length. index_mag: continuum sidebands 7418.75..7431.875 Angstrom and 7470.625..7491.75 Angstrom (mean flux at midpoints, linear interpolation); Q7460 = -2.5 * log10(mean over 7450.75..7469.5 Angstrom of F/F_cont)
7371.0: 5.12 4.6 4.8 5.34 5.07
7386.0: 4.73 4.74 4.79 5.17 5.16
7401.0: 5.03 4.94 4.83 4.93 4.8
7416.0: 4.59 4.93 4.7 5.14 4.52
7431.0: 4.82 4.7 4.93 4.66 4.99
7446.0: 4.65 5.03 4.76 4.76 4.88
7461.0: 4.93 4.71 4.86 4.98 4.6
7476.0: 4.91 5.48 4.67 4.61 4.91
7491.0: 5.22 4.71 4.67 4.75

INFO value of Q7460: 0.01 mag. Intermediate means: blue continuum 4.81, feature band 4.83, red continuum 4.91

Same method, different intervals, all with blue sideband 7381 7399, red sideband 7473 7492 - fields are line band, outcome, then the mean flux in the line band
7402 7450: 0.03 mag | 4.82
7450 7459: 0.03 mag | 4.81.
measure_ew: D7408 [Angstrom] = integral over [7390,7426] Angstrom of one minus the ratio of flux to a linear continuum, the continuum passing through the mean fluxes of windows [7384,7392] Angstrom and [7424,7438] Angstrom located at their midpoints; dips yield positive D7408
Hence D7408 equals -1.0 Angstrom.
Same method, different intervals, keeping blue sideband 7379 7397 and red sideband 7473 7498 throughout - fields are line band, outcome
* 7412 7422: 0.4 Angstrom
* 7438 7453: 0.3 Angstrom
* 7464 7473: 0.1 Angstrom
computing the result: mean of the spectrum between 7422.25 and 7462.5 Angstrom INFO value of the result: 4.82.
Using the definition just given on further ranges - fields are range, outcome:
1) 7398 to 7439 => 4.85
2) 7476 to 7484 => 5.02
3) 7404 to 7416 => 4.83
